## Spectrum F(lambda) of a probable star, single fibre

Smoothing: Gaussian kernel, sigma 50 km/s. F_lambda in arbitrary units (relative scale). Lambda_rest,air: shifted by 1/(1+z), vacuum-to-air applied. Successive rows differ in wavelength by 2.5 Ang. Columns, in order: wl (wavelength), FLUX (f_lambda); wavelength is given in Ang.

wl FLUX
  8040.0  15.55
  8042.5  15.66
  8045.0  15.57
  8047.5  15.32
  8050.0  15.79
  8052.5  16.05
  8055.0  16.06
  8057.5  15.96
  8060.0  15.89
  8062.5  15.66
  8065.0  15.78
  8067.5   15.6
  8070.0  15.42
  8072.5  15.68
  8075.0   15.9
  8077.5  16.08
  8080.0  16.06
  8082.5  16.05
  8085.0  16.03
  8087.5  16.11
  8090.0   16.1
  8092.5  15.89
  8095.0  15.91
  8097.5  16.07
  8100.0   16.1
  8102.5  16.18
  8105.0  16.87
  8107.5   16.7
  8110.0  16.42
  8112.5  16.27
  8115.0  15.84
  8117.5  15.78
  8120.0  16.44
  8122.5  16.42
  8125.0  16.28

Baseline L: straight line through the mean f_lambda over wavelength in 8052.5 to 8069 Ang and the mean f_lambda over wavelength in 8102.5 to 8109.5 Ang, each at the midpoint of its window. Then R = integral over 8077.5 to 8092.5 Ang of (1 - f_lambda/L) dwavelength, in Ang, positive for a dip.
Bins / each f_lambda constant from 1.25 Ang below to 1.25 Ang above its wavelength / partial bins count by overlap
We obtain 0.19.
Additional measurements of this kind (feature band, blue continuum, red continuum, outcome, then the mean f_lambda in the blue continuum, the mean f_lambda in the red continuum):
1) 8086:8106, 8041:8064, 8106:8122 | -0.03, 15.8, 16.3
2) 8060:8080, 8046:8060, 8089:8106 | 0.24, 15.8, 16.2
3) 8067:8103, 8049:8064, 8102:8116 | 0.50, 15.9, 16.4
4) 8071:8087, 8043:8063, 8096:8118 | 0.05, 15.8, 16.3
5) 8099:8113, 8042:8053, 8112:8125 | -0.32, 15.7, 16.2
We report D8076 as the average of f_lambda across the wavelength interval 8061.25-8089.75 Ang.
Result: 15.9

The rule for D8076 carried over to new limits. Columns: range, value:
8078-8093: 16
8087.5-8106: 16.1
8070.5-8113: 16.1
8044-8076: 15.7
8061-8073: 15.6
